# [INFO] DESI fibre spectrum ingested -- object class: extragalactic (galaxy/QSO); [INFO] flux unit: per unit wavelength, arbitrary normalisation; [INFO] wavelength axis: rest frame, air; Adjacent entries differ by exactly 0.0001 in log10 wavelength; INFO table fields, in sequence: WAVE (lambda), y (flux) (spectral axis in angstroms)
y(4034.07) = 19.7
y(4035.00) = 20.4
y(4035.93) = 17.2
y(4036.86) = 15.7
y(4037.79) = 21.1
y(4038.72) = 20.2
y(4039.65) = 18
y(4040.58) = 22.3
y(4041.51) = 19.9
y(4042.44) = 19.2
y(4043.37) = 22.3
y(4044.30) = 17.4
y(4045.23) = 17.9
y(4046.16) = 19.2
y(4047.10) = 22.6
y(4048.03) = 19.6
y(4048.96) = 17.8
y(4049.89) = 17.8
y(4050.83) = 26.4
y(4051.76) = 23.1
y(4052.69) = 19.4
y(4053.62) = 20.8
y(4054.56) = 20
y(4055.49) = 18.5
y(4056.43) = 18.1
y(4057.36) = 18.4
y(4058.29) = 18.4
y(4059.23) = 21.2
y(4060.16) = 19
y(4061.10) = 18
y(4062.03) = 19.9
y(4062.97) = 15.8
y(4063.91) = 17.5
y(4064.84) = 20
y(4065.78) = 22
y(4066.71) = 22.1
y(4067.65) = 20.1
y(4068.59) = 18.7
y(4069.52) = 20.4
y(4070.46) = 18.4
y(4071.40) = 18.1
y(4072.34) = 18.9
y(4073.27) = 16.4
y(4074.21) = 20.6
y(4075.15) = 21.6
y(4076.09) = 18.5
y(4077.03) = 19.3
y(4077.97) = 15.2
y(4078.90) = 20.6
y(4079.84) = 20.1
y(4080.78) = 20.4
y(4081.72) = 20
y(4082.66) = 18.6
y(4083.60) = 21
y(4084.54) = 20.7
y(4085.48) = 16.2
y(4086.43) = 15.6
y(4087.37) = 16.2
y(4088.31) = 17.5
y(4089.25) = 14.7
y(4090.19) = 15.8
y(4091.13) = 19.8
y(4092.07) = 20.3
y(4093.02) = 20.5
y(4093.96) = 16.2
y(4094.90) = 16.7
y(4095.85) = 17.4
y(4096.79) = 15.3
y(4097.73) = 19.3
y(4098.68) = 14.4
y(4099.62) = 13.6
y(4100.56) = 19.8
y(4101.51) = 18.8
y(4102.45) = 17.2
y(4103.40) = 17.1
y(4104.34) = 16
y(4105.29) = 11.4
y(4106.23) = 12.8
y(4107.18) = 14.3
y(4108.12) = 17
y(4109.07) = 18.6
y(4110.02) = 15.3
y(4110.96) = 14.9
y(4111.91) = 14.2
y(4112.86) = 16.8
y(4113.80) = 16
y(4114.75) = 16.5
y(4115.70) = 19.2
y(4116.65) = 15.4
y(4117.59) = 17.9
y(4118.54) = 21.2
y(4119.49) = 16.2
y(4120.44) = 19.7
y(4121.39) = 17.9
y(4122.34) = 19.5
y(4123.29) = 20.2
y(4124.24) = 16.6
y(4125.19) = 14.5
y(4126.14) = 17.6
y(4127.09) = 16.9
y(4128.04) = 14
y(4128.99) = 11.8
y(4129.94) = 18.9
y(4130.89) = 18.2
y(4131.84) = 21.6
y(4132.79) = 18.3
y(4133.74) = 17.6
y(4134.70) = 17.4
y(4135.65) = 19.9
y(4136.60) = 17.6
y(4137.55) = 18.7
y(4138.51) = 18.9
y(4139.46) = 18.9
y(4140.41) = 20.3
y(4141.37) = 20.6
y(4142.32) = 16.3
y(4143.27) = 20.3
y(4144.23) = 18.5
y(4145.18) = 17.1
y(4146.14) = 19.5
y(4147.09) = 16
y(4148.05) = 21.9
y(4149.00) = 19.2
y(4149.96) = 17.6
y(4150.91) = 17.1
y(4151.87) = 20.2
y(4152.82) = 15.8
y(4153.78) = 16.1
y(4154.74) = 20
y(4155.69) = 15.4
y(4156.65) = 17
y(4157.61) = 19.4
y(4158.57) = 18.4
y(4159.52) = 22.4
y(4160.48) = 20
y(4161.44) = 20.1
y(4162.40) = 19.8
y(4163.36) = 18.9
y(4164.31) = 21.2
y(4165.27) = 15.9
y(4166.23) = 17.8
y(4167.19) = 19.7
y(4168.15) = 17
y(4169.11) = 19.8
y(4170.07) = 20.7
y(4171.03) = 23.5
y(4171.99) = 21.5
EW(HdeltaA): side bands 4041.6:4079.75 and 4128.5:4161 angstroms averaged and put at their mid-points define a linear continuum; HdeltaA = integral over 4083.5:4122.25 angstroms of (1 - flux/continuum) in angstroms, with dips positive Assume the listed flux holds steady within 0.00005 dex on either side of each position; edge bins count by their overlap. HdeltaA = 4.1 angstroms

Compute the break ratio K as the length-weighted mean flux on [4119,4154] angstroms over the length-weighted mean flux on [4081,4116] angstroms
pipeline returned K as 1.07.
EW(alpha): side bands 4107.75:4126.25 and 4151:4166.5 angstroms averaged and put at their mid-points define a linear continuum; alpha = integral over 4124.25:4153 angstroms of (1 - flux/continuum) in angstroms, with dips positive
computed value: -0.1 angstroms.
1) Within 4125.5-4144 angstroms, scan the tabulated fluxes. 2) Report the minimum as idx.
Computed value 11.8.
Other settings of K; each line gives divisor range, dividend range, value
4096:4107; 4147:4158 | 1.13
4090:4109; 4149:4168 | 1.11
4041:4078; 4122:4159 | 0.92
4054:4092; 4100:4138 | 0.91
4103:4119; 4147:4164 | 1.16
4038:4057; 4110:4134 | 0.86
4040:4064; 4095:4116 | 0.82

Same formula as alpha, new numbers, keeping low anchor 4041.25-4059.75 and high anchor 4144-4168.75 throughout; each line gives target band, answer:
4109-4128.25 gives 1.9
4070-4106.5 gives 3.2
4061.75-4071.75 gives 0.2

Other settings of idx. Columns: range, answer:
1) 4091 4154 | 11.4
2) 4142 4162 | 15.4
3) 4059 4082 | 15.2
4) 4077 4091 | 14.7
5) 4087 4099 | 14.4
